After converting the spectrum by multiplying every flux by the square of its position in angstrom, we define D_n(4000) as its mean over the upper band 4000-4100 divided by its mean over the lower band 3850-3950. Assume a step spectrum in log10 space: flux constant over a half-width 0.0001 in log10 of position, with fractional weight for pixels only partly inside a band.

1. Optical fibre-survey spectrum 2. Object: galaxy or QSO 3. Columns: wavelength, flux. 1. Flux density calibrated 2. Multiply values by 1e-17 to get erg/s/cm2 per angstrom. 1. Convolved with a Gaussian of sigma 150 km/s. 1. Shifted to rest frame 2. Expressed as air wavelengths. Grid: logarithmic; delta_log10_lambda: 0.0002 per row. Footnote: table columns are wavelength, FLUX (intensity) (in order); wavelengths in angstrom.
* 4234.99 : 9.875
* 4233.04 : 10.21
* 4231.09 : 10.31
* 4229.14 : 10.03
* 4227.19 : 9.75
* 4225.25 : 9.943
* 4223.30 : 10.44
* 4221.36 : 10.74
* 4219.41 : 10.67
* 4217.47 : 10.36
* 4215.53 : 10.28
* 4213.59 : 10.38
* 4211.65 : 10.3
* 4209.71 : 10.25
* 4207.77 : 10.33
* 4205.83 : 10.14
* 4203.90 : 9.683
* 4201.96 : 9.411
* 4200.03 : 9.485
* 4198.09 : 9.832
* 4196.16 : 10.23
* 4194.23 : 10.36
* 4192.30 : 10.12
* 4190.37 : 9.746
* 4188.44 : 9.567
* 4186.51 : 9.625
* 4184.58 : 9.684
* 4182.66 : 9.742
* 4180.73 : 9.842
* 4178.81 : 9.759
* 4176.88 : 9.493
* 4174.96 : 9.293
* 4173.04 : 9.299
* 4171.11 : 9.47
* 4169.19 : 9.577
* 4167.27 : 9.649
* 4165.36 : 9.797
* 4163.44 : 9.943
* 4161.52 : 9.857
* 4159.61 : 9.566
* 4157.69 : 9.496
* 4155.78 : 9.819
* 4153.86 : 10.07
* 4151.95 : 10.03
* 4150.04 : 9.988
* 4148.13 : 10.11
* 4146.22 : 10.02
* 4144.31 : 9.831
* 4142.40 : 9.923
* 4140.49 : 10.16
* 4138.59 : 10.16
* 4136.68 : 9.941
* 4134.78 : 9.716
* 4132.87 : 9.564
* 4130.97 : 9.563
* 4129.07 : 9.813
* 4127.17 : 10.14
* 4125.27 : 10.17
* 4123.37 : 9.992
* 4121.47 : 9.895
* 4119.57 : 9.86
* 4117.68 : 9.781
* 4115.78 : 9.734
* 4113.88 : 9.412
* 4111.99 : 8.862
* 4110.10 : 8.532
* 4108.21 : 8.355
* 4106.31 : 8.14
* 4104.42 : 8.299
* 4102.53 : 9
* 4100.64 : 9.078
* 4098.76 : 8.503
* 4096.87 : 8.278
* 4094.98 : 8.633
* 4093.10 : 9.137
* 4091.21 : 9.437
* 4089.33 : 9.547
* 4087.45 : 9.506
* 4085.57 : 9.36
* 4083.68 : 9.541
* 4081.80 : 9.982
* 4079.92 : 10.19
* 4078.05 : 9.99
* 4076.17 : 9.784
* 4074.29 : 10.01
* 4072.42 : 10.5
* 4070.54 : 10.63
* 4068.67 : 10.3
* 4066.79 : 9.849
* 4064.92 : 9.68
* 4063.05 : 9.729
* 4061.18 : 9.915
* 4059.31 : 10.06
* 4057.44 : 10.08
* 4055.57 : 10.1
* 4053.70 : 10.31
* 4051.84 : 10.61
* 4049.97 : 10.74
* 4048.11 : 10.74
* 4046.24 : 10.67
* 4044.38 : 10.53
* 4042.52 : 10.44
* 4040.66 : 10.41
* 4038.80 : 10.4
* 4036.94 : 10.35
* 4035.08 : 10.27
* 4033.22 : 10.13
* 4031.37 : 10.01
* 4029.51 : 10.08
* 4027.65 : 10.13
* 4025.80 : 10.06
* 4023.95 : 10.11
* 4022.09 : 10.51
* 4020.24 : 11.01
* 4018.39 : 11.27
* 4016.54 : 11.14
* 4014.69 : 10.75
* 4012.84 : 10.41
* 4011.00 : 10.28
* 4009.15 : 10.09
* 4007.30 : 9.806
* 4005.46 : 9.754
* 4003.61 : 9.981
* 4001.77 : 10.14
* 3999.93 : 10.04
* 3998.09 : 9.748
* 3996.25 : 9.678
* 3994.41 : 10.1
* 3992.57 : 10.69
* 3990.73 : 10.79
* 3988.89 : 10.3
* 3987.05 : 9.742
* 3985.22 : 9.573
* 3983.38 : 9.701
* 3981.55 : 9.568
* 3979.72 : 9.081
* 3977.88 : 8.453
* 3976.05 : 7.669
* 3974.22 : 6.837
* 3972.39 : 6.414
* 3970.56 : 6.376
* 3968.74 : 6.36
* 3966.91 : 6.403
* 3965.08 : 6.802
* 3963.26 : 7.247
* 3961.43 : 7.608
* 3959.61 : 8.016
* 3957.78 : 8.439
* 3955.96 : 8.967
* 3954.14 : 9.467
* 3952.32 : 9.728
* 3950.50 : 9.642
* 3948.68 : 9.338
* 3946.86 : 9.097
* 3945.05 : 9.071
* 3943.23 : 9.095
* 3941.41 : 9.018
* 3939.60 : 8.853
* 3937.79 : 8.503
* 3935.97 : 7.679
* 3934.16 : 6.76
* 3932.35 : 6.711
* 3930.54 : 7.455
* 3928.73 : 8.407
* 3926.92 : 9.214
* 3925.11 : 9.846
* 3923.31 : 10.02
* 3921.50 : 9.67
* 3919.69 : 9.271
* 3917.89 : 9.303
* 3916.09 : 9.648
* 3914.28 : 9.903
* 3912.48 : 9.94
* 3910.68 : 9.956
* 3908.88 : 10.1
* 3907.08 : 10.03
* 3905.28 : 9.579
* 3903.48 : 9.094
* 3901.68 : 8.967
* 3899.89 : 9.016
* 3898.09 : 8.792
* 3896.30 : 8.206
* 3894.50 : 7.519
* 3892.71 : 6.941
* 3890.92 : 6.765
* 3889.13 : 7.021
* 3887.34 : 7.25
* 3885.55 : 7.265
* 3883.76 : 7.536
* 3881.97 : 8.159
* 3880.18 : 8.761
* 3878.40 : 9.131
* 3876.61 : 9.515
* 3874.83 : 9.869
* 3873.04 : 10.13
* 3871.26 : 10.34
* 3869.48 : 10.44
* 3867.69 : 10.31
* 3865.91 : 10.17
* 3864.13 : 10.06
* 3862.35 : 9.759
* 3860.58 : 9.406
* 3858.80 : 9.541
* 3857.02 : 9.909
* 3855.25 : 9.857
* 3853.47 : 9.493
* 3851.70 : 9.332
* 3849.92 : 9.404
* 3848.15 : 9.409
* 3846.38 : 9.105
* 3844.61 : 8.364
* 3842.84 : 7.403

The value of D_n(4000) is 1.21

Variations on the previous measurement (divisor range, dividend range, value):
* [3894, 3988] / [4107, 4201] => 1.25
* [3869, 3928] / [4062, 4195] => 1.20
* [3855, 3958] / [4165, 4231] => 1.27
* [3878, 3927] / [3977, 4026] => 1.21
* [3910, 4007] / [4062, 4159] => 1.17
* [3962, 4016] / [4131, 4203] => 1.18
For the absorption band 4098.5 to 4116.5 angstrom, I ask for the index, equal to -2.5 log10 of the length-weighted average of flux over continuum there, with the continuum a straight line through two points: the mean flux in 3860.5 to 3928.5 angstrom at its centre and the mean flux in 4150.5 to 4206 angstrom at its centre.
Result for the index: 0.094 mag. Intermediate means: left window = 9.12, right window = 9.74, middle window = 8.79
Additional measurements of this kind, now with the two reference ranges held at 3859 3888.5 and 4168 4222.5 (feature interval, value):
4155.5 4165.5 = 0.01 mag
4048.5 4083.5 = -0.05 mag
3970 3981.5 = 0.23 mag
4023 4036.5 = -0.06 mag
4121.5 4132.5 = -0.02 mag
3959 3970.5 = 0.32 mag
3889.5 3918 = 0.04 mag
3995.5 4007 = -0.04 mag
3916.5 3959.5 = 0.06 mag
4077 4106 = 0.06 mag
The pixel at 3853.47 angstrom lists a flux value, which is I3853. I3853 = 9.493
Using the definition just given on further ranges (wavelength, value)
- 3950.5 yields 9.642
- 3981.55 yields 9.568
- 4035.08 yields 10.27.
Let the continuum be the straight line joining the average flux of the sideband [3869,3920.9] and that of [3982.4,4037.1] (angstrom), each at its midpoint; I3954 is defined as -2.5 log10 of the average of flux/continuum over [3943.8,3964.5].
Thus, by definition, 0.10 mag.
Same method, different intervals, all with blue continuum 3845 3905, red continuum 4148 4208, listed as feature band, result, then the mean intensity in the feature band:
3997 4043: -0.103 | 10.3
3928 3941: 0.171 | 7.81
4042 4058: -0.114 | 10.5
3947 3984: 0.139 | 8.11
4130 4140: -0.017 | 9.81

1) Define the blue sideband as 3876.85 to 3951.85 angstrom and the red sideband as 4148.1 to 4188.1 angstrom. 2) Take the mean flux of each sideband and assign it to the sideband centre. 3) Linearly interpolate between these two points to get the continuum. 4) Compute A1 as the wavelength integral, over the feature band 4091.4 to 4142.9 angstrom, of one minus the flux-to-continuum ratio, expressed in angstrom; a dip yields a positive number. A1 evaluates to 0.8 angstrom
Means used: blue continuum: 8.71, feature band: 9.35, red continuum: 9.71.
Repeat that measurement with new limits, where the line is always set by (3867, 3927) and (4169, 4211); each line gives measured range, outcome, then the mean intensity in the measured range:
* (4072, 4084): -0.6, 10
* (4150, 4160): -0.1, 9.83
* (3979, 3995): -1.2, 9.96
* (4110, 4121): 0.2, 9.45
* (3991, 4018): -2.6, 10.2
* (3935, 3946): 0.5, 8.7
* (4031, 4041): -0.9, 10.3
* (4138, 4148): -0.4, 10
